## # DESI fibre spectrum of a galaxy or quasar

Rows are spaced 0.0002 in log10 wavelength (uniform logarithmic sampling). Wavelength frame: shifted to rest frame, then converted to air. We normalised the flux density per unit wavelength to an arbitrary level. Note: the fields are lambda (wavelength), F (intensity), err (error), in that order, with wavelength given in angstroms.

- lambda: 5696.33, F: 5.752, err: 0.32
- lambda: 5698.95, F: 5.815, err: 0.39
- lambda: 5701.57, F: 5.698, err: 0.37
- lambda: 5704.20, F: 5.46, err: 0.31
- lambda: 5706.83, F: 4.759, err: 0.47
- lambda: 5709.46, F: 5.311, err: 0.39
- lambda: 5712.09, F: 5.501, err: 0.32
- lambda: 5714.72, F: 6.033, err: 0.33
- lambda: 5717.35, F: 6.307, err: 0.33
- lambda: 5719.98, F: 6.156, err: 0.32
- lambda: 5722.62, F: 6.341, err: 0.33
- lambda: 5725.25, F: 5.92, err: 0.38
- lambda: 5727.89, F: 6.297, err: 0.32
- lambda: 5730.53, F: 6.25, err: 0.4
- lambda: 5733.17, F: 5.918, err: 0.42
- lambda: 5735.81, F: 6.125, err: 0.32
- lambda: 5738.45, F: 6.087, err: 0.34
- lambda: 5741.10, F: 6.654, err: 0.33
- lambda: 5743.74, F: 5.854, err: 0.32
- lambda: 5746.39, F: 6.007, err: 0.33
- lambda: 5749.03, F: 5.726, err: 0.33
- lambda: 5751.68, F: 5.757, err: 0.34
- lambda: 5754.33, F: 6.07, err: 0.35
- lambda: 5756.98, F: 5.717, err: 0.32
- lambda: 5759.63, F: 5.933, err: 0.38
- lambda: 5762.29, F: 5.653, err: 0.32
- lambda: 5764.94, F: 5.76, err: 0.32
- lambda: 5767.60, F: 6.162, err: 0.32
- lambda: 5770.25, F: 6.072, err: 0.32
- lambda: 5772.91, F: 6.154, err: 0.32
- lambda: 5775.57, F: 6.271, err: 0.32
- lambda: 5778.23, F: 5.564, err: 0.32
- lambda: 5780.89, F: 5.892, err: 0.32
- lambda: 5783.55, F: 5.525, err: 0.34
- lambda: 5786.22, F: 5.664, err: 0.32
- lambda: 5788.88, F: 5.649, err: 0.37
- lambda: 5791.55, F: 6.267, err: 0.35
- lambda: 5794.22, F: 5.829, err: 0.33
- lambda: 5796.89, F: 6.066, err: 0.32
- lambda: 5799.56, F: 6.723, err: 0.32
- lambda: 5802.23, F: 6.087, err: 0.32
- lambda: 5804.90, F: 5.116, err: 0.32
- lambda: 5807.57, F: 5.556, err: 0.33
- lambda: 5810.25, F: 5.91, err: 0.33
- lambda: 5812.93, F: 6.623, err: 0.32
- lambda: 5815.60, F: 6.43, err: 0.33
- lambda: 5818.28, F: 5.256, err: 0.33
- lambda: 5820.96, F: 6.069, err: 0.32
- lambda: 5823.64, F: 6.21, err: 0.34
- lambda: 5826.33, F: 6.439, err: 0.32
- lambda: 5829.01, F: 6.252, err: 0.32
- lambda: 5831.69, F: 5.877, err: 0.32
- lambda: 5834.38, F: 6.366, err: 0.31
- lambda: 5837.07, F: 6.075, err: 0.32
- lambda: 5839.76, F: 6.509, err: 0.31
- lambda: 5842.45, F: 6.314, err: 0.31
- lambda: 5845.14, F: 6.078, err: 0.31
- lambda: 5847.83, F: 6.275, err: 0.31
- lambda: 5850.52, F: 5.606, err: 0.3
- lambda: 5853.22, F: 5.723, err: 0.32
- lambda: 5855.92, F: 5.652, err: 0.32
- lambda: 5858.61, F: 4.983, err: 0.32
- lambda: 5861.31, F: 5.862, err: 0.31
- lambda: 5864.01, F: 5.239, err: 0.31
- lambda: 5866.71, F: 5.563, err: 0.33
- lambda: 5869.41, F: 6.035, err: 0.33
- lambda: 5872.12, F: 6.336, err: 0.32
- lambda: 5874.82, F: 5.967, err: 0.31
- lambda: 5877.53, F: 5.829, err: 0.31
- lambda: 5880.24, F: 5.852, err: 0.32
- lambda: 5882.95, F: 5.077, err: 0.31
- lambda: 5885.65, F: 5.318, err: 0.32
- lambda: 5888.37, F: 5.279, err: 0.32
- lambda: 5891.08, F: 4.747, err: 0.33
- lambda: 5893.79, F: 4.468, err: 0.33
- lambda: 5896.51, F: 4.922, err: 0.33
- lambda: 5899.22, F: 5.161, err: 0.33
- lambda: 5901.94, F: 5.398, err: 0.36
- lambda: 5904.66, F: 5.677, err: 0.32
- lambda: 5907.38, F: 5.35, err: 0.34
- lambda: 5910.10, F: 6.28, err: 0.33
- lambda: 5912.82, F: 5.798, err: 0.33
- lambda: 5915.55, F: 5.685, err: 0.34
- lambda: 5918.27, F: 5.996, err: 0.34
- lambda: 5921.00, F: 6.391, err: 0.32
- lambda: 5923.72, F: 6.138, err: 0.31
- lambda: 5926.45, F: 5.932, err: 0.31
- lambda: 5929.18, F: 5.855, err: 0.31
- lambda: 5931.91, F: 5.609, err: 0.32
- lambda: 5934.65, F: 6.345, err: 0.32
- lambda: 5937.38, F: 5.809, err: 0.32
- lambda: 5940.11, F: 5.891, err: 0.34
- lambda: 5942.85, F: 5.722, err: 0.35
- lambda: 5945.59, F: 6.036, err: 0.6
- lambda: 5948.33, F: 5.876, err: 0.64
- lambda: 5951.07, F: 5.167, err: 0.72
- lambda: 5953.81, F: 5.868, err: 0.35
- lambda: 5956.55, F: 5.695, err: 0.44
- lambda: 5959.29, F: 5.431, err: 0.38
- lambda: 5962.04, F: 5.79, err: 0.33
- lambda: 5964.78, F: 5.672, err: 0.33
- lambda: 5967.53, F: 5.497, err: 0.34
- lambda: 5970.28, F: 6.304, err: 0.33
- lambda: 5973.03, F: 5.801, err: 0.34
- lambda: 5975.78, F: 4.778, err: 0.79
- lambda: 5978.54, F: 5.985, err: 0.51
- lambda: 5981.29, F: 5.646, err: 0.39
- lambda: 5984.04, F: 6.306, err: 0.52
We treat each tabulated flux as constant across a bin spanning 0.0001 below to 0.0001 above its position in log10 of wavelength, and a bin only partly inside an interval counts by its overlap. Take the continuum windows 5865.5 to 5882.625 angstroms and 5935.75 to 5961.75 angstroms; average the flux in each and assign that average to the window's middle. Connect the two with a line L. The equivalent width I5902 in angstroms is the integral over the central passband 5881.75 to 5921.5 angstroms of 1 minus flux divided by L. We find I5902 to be 2.8 angstroms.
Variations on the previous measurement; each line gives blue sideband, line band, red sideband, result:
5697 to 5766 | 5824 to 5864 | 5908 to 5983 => -0.9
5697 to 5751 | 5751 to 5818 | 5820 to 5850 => 1.6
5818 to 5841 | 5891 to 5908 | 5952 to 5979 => 2.2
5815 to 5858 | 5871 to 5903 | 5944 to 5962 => 2.9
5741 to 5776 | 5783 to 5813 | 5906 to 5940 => 0.3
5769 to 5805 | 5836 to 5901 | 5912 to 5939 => 3.7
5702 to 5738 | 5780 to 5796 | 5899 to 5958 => 0.1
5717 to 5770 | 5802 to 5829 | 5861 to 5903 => -1.2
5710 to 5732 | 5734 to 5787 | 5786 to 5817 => 0.9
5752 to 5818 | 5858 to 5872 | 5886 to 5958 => 0.3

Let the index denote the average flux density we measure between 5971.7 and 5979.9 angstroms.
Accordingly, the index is 5.51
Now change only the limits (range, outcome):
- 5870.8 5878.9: 6.04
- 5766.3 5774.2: 6.13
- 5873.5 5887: 5.61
